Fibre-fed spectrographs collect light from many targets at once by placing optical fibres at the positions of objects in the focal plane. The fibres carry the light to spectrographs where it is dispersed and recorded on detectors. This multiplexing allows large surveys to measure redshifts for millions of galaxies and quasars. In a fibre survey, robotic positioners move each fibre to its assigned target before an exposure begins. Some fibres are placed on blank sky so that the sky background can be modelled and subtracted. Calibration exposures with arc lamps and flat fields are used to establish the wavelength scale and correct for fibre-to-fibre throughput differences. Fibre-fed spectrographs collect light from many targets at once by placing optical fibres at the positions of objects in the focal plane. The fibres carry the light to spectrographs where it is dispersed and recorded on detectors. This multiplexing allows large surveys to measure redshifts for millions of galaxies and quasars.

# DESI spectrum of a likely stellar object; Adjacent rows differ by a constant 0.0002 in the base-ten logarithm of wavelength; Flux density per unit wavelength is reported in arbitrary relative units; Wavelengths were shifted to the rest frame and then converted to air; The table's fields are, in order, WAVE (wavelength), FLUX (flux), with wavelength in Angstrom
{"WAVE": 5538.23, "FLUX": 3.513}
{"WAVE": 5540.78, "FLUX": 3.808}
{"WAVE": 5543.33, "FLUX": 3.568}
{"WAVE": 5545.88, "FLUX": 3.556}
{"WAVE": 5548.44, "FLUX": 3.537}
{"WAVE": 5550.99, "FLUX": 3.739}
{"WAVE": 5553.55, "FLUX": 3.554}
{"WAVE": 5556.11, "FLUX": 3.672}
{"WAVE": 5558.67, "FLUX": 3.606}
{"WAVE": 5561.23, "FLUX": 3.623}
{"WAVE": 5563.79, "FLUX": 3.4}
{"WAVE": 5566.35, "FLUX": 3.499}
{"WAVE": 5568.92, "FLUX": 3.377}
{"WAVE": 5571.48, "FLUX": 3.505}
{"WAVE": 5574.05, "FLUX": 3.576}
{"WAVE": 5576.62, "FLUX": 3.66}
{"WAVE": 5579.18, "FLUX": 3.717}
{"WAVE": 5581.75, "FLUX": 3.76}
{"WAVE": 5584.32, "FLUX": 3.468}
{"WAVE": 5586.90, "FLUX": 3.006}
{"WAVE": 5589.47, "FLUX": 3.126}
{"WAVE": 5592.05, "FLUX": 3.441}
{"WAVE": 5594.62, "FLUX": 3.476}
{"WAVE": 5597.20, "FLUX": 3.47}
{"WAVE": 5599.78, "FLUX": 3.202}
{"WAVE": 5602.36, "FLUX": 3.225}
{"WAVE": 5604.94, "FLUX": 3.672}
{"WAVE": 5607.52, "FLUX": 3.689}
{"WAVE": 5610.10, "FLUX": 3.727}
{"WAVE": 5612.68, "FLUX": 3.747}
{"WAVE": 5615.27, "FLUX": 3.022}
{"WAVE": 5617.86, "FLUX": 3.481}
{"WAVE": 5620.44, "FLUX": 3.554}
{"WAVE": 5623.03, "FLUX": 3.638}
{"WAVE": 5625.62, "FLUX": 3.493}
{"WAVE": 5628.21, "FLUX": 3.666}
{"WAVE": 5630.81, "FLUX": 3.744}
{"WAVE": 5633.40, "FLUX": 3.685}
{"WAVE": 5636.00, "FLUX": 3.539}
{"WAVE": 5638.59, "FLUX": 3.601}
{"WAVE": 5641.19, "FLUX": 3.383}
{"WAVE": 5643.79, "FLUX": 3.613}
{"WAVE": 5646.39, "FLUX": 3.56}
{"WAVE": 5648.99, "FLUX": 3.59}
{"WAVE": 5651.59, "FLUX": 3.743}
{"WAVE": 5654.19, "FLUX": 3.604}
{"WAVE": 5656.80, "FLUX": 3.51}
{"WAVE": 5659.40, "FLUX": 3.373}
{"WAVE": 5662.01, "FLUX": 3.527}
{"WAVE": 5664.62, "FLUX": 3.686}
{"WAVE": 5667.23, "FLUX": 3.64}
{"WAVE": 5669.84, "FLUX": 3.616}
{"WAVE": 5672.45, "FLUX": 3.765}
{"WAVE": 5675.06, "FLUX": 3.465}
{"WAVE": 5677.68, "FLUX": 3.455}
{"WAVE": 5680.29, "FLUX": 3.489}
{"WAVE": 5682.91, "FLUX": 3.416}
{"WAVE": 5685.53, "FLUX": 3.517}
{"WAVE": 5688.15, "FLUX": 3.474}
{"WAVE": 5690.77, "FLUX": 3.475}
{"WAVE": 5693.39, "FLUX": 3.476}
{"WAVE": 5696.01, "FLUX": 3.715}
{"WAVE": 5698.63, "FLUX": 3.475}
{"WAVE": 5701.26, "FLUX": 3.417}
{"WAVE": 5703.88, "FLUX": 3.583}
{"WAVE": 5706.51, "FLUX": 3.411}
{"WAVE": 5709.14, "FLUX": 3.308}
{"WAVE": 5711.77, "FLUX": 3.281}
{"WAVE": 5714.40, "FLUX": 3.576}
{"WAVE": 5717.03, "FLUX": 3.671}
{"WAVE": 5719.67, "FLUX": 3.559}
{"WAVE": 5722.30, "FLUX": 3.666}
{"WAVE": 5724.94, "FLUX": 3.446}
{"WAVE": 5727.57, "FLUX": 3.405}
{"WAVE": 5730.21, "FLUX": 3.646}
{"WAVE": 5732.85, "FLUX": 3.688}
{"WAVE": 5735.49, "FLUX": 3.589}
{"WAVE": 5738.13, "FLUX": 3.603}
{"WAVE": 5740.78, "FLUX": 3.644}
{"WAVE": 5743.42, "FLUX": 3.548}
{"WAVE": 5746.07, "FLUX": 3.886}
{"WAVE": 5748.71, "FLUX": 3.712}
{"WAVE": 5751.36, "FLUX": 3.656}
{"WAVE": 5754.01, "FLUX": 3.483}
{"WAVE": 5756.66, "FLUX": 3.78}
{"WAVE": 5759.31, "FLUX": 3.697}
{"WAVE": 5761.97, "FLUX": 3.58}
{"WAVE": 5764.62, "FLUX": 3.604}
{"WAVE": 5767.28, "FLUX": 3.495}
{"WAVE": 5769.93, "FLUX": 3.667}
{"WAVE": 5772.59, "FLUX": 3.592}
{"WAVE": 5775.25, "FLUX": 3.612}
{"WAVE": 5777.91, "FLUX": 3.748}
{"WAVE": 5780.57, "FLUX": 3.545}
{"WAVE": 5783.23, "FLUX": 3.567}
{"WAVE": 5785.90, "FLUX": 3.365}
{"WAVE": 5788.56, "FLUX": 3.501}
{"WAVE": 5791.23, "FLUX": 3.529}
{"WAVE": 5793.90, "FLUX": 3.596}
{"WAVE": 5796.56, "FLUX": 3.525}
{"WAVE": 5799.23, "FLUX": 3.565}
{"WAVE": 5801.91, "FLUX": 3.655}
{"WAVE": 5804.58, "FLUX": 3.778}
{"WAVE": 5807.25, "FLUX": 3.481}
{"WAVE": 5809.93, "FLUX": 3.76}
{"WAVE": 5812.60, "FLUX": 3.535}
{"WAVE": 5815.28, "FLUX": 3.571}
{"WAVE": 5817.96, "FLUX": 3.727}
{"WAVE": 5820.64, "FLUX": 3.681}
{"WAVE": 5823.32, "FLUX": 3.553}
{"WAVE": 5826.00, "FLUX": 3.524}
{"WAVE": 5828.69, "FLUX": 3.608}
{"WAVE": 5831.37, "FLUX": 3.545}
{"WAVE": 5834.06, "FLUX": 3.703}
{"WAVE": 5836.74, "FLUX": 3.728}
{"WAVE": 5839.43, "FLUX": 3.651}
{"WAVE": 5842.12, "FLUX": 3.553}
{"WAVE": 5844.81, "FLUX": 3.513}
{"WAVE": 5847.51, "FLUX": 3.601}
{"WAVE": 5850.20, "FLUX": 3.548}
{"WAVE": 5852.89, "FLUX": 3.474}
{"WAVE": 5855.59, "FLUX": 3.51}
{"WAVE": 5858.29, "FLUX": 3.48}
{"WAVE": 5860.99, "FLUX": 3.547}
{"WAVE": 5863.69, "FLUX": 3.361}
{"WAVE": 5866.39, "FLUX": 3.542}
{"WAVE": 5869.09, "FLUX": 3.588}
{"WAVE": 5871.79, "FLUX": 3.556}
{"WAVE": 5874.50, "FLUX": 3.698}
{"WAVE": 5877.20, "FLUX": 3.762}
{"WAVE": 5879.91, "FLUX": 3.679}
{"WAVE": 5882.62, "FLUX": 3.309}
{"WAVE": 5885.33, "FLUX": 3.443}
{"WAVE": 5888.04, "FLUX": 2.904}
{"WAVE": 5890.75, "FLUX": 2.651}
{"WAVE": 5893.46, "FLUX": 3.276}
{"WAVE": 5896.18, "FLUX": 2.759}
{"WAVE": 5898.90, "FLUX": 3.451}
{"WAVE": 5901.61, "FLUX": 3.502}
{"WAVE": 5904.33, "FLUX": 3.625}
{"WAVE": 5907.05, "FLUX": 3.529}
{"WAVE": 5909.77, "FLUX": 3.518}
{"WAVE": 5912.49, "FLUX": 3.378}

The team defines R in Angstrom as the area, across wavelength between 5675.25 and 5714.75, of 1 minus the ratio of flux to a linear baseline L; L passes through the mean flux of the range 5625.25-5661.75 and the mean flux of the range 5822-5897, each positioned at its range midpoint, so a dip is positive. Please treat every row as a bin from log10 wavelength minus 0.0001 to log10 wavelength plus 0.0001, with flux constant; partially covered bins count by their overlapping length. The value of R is 0.9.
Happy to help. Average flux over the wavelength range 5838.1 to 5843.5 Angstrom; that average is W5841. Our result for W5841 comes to 3.6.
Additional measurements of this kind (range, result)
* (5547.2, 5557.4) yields 3.63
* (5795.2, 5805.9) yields 3.63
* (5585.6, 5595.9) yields 3.26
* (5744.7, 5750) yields 3.8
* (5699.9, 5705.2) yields 3.5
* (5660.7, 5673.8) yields 3.65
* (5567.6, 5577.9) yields 3.53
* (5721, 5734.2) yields 3.57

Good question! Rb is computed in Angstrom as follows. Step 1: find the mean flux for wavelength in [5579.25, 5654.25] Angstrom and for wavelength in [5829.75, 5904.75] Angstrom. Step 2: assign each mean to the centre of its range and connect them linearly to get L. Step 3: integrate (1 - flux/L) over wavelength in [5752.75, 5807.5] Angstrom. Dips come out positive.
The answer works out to -1.7 Angstrom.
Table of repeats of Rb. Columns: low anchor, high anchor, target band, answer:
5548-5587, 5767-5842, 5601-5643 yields 0.2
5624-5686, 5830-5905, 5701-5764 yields -0.9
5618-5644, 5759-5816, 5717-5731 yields 0.1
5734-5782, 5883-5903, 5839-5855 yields -1.1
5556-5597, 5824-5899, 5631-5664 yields -0.8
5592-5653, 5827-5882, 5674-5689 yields 0.3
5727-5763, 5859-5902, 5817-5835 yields -0.7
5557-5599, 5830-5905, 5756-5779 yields -1.1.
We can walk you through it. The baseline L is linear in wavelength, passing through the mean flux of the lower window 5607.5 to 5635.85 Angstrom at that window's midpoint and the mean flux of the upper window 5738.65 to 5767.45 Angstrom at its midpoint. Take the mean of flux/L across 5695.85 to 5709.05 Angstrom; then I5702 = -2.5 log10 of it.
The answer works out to 0.04 mag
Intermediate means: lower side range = 3.58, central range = 3.48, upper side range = 3.65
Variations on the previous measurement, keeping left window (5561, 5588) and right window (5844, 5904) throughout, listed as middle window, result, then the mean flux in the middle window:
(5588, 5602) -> 0.05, 3.33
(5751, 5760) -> -0.06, 3.65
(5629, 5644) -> -0.03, 3.59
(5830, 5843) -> -0.06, 3.64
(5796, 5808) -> -0.05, 3.61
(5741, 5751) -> -0.08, 3.7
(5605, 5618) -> -0.02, 3.55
